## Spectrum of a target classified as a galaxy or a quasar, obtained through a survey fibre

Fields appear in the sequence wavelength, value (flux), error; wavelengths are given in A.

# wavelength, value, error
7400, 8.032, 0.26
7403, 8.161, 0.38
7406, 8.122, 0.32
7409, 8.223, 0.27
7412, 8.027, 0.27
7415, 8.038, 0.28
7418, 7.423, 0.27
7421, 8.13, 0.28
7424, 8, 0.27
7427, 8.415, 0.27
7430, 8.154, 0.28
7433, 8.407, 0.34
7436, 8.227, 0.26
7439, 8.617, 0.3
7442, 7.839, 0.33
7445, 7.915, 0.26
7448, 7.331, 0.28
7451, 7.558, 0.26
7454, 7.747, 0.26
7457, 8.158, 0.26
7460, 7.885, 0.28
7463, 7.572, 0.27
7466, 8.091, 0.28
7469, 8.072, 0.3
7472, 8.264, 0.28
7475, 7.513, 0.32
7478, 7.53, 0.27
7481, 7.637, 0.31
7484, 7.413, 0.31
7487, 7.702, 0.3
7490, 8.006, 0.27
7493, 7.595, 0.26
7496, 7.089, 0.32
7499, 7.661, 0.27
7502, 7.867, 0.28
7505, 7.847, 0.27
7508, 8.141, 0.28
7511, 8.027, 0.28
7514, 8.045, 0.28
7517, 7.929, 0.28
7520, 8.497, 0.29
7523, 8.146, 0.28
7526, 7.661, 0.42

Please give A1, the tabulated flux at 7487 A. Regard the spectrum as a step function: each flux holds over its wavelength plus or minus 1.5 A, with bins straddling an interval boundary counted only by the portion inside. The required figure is 7.702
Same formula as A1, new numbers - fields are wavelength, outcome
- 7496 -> 7.089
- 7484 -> 7.413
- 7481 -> 7.637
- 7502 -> 7.867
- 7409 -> 8.223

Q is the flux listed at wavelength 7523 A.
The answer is 8.146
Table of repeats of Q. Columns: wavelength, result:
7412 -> 8.027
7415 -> 8.038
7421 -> 8.13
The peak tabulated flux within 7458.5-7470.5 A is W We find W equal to 8.091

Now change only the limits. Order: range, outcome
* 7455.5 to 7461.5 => 8.158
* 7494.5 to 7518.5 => 8.141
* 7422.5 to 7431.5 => 8.415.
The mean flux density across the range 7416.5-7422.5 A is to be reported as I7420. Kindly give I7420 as 7.78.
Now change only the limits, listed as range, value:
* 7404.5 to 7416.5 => 8.1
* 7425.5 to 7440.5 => 8.36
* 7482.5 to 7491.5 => 7.71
